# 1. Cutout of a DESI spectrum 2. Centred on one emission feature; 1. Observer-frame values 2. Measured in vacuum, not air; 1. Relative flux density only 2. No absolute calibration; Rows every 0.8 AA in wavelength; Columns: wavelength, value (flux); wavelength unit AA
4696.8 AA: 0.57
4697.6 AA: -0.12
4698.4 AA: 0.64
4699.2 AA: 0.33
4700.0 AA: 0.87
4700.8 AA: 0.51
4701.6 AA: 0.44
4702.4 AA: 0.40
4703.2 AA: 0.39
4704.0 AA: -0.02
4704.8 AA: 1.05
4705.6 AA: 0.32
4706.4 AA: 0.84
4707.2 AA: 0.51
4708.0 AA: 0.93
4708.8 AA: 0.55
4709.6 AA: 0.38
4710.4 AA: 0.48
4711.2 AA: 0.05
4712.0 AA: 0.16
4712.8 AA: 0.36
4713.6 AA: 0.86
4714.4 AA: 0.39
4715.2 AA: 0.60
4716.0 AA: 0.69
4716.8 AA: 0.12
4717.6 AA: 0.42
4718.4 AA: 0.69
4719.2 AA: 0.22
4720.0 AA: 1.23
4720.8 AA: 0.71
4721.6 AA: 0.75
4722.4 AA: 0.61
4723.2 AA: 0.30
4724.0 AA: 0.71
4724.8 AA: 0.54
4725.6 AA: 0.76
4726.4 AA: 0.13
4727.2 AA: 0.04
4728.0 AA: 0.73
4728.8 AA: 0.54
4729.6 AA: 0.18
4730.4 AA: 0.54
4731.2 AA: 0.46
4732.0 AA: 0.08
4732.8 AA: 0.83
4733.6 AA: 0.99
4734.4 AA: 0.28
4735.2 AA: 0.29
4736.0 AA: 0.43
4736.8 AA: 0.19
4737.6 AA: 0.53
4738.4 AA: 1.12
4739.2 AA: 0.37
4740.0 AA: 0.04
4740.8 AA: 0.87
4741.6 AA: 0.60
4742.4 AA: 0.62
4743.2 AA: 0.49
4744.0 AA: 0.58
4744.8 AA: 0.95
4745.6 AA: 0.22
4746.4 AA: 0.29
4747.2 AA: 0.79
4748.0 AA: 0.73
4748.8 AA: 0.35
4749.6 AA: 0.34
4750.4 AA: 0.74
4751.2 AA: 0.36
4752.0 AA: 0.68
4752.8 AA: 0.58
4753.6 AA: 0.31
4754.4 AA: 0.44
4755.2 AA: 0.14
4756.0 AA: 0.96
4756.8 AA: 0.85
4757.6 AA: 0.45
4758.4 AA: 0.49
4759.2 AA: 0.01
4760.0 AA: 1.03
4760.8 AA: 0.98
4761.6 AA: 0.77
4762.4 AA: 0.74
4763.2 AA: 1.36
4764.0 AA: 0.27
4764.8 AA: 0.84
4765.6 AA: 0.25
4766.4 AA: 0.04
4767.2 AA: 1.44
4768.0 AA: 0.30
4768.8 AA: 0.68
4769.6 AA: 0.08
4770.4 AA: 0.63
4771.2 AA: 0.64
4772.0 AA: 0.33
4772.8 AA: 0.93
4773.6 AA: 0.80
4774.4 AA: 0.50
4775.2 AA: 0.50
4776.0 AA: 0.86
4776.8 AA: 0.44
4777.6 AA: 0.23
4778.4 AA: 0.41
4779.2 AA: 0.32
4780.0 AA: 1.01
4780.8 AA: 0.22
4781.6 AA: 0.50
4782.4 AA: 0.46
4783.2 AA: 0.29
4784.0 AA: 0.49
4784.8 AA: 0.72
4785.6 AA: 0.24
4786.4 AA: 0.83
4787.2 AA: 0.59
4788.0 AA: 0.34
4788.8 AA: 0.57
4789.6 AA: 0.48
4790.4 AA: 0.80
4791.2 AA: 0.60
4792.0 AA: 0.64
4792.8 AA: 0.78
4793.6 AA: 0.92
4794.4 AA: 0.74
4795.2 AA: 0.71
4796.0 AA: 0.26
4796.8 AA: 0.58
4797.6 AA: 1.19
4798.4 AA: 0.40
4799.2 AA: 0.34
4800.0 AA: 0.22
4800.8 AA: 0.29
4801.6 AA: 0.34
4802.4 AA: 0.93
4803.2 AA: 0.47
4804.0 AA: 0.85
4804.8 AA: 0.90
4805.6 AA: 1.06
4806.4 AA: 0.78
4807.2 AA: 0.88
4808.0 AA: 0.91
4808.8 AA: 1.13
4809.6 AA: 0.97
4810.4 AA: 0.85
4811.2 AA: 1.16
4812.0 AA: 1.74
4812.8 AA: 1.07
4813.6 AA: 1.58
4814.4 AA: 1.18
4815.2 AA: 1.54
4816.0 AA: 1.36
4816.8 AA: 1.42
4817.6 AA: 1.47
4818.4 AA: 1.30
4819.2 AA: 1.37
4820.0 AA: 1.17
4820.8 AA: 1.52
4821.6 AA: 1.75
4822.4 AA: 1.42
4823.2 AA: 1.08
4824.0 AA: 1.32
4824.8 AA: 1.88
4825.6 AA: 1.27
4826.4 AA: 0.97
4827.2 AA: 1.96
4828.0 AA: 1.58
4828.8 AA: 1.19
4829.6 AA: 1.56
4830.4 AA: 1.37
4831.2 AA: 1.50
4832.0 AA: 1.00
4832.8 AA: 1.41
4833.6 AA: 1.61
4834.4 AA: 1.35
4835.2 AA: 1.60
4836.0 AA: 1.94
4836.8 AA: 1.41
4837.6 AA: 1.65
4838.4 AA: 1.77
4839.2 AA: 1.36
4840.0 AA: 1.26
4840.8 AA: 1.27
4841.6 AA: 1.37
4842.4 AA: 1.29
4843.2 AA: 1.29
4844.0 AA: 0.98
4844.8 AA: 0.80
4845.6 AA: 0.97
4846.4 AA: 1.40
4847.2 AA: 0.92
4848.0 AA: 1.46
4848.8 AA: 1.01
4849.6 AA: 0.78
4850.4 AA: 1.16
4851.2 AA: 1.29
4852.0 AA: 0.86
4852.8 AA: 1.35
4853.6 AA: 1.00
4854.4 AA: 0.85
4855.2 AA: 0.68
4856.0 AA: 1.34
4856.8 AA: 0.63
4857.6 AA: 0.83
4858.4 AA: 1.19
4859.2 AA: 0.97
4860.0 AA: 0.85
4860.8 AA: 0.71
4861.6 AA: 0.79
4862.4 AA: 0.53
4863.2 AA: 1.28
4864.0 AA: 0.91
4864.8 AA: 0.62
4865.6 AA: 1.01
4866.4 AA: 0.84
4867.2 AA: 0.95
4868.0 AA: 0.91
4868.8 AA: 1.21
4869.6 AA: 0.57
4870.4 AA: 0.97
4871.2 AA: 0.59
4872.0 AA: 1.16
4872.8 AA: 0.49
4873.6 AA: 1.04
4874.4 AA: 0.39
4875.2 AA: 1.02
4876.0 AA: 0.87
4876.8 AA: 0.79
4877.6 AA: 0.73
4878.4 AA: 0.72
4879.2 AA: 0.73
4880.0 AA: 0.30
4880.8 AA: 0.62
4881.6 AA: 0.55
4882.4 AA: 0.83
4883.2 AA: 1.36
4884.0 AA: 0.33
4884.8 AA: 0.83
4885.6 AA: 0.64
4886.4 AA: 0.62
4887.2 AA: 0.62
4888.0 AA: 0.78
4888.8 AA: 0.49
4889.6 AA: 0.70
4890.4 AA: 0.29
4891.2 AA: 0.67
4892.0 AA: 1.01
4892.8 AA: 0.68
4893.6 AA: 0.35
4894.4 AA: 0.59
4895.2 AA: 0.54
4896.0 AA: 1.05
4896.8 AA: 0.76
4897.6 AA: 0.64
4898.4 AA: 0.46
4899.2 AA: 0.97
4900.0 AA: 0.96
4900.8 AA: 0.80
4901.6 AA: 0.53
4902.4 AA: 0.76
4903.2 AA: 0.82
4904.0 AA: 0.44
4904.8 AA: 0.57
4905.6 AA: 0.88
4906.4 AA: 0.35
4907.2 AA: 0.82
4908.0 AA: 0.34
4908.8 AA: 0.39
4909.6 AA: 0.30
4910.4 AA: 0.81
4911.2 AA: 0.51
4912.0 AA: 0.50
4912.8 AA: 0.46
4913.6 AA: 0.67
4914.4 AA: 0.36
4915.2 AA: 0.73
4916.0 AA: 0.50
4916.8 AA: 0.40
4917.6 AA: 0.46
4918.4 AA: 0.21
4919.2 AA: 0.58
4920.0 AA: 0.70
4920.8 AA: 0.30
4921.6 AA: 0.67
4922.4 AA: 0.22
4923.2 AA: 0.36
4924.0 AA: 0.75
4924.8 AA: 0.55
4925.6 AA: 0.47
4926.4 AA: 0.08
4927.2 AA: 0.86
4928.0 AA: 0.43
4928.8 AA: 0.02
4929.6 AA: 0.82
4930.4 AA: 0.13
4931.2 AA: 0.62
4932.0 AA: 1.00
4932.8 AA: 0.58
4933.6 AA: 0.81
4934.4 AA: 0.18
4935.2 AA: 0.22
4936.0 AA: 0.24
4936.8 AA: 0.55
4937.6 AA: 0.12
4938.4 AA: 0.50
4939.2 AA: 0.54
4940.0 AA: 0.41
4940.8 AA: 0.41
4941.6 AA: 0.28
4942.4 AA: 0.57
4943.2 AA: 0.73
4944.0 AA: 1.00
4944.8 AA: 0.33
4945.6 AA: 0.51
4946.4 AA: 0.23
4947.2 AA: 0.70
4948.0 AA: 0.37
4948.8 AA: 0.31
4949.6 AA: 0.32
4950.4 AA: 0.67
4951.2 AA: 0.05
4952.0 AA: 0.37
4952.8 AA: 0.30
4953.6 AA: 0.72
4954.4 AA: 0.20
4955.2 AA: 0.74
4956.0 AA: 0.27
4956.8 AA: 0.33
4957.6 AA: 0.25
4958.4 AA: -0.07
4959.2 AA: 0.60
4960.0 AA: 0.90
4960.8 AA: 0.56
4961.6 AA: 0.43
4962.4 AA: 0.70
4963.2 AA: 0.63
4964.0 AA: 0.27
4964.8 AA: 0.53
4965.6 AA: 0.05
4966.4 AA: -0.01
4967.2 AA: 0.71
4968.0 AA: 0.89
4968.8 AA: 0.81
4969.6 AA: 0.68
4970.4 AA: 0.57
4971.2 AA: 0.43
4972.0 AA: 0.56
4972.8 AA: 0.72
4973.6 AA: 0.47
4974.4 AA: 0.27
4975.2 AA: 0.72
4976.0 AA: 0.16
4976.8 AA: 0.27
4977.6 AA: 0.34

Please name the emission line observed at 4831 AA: Mg II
